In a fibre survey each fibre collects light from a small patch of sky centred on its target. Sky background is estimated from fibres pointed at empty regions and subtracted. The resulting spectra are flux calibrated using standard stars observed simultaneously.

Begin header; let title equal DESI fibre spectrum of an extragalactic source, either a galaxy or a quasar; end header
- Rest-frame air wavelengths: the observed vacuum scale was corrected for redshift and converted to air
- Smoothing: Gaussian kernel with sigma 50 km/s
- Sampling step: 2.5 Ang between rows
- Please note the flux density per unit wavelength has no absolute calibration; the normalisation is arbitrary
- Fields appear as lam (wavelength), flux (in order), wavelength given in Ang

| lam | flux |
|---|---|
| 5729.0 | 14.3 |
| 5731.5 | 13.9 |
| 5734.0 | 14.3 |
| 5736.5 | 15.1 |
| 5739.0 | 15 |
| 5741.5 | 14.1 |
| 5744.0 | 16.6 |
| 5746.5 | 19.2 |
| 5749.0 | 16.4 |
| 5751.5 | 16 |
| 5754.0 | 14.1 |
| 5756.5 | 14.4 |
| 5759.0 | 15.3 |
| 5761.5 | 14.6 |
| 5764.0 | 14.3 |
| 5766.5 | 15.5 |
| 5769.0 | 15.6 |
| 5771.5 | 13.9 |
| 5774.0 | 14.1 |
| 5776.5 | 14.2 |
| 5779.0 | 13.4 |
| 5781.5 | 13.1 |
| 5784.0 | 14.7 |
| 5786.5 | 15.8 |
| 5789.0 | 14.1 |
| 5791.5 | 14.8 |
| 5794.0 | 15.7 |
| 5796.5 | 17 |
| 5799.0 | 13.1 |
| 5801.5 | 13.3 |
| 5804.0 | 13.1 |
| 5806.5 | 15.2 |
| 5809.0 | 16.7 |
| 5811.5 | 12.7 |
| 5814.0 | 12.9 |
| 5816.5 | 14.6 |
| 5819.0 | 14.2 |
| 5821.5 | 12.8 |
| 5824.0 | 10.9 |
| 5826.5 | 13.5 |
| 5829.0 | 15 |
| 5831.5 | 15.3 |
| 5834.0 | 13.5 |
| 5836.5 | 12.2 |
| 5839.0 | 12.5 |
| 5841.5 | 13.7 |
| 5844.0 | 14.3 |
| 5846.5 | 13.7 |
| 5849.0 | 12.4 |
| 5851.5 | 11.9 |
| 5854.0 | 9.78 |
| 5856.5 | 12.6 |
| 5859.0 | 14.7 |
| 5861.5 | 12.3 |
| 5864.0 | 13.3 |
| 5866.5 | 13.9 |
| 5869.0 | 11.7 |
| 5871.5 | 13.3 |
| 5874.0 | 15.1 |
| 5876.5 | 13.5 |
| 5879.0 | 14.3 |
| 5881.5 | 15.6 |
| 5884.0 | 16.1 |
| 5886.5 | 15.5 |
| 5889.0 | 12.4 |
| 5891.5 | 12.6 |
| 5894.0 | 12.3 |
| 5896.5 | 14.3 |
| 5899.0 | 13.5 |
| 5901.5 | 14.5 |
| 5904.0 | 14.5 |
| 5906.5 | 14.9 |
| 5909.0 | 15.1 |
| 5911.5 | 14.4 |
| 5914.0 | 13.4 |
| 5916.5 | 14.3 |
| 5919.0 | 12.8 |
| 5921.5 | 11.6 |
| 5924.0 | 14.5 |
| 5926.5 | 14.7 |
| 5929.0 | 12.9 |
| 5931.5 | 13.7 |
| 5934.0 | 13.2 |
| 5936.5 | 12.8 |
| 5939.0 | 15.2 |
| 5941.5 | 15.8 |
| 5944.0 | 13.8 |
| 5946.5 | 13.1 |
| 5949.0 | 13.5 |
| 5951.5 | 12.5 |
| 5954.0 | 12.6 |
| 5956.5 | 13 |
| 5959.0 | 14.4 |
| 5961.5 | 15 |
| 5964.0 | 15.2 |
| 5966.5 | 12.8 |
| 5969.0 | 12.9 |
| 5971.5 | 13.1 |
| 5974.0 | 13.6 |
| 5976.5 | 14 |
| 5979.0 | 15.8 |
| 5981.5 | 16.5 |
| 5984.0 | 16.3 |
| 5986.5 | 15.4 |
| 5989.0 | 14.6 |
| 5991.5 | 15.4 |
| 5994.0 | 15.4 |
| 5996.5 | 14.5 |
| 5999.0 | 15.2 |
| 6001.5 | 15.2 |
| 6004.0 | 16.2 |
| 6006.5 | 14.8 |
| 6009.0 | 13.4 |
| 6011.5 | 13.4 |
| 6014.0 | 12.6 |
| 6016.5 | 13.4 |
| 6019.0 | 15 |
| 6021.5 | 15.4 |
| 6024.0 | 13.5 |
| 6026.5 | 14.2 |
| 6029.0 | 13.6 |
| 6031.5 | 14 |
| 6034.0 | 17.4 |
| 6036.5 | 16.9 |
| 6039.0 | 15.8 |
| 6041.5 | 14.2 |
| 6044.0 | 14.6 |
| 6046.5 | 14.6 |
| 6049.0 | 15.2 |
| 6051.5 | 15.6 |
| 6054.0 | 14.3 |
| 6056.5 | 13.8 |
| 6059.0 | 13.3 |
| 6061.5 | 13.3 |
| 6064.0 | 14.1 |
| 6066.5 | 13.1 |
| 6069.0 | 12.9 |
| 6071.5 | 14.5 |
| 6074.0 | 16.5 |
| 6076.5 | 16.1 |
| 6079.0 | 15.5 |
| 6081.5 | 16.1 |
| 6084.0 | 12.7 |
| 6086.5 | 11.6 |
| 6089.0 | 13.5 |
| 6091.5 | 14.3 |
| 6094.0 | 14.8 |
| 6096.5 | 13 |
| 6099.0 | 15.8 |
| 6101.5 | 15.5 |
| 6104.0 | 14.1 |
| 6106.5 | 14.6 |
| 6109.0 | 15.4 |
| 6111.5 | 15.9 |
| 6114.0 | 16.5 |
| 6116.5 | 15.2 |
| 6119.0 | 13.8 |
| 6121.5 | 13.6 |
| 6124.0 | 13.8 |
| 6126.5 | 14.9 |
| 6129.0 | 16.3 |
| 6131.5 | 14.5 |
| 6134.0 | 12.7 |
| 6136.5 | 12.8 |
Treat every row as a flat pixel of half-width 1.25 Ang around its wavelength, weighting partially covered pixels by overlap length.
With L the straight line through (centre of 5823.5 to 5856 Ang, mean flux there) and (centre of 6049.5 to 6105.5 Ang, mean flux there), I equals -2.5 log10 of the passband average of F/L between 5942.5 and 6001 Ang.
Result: -0.04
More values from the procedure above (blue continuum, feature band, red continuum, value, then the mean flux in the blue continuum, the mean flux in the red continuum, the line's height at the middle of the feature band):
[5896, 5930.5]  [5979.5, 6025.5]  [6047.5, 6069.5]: -0.06 mag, 13.9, 14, 14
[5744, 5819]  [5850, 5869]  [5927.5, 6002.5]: 0.16 mag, 14.8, 14.2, 14.5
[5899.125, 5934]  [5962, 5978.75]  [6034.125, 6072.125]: 0.03 mag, 13.9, 14.5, 14.1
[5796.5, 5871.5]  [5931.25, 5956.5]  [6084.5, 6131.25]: 0.02 mag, 13.4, 14.6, 13.8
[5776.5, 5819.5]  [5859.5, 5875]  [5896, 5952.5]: 0.06 mag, 14.4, 13.9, 14.1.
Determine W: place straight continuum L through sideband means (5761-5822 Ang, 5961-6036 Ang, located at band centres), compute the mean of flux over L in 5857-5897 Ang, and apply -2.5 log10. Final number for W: 0.05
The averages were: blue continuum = 14.4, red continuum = 14.6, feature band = 13.8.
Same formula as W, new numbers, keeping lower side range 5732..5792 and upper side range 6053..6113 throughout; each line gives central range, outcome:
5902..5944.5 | 0.05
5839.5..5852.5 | 0.12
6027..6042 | -0.06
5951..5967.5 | 0.07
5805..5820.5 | 0.04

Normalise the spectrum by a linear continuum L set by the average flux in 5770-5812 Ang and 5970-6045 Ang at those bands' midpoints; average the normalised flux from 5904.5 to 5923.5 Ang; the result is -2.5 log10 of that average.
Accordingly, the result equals 0.06 mag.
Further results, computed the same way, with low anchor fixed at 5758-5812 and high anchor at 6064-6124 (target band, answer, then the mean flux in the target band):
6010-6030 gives 0.05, 13.9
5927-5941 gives 0.06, 13.7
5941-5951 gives 0.06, 13.8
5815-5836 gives 0.07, 13.7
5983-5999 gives -0.05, 15.2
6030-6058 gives -0.04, 15.1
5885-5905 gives 0.06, 13.7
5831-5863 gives 0.13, 12.9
